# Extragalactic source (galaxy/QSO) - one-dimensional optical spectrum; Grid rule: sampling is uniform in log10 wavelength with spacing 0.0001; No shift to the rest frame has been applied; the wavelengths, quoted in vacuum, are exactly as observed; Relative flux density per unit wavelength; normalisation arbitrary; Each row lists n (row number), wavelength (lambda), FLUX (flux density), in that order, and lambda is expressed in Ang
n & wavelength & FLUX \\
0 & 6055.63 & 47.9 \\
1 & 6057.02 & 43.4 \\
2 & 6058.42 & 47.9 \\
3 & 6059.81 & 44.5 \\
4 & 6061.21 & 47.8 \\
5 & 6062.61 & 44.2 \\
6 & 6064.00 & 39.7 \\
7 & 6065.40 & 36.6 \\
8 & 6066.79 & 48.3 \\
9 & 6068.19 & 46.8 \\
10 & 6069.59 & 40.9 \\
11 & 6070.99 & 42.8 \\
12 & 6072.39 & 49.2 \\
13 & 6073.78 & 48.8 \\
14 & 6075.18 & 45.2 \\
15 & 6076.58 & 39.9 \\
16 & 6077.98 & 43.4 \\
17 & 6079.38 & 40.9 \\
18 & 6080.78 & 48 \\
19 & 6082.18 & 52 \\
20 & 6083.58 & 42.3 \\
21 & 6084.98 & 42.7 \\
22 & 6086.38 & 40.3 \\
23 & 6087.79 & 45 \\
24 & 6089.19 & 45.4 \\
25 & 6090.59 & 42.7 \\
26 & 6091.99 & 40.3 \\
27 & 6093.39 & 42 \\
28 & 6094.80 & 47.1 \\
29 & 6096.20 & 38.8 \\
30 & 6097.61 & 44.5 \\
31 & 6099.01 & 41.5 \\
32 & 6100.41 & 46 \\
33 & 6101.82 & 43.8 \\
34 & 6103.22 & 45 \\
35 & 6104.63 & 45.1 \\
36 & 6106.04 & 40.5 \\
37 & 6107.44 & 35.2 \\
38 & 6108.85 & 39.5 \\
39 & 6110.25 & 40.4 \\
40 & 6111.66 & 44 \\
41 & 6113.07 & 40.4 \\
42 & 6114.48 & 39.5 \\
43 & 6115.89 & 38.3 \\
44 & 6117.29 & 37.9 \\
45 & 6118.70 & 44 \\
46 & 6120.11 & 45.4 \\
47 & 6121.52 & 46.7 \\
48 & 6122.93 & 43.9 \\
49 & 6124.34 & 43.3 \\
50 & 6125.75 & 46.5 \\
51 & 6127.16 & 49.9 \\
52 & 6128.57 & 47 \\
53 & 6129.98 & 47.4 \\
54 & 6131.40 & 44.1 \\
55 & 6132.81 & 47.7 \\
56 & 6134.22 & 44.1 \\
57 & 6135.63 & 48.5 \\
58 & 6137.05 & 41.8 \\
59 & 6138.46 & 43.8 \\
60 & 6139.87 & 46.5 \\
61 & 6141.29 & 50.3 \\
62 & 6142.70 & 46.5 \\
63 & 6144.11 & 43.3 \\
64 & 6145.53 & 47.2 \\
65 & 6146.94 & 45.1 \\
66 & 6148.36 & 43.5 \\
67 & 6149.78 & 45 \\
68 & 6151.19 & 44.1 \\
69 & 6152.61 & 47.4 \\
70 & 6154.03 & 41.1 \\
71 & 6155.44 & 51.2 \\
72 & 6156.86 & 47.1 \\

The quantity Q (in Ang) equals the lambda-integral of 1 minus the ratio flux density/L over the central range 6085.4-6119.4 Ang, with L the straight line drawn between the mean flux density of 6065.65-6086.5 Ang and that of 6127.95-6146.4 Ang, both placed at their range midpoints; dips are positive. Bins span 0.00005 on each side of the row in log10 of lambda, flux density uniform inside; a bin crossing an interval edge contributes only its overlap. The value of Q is 2.5 Ang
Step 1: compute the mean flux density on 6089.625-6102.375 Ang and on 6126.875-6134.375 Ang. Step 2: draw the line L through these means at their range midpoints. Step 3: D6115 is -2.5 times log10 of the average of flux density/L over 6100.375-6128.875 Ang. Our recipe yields 0.05 mag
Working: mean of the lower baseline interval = 43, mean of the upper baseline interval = 46.7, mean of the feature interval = 42.8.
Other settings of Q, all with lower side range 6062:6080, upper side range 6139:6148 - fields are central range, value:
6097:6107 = 0.3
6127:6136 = -0.2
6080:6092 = -0.1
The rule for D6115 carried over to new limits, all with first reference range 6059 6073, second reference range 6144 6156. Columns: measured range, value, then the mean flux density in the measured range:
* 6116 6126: 0.03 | 43.5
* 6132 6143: -0.02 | 46.1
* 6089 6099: 0.04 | 42.8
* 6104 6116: 0.11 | 40.4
